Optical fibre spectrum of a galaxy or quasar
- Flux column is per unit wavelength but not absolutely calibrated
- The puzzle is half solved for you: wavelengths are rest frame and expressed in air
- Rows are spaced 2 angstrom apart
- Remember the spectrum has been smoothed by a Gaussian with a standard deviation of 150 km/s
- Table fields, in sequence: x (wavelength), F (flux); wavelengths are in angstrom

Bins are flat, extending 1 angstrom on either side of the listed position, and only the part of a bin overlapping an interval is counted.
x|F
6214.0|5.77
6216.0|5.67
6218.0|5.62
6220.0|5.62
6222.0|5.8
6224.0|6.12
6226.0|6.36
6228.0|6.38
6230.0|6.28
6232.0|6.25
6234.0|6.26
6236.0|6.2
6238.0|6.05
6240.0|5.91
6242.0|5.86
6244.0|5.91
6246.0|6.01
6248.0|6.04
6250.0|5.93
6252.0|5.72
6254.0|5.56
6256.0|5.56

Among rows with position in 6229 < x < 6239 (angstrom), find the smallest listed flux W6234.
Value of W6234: 6.05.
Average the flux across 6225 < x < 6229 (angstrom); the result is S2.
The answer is 6.37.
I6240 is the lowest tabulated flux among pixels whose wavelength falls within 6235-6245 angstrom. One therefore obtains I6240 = 5.86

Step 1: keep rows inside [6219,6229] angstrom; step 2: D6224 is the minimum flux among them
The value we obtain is 5.62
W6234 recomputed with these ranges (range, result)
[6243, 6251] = 5.91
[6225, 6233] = 6.25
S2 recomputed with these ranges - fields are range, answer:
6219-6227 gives 5.98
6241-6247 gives 5.93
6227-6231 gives 6.33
